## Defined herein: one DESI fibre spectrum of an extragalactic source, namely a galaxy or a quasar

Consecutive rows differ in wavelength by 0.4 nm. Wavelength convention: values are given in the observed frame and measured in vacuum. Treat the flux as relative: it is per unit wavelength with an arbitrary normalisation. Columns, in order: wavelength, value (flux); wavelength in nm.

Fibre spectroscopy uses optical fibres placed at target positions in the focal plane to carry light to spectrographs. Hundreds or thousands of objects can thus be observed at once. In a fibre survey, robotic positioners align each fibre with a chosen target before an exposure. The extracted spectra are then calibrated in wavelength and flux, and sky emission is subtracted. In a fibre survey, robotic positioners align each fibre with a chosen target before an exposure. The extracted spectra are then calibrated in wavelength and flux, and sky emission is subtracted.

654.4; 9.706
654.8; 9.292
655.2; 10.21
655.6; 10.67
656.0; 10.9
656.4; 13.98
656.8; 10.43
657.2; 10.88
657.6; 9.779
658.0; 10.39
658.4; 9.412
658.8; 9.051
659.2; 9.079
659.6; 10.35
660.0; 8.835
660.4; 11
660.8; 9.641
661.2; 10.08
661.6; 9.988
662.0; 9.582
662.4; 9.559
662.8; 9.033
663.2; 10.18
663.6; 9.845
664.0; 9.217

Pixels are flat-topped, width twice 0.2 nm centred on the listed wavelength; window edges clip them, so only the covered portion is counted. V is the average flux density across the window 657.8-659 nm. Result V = 9.62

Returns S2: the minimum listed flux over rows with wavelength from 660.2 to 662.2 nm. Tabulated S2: 9.582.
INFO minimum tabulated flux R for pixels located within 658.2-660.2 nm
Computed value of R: 8.835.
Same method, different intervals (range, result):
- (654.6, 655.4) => 9.292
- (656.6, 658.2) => 9.779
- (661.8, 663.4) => 9.033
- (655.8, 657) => 10.43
